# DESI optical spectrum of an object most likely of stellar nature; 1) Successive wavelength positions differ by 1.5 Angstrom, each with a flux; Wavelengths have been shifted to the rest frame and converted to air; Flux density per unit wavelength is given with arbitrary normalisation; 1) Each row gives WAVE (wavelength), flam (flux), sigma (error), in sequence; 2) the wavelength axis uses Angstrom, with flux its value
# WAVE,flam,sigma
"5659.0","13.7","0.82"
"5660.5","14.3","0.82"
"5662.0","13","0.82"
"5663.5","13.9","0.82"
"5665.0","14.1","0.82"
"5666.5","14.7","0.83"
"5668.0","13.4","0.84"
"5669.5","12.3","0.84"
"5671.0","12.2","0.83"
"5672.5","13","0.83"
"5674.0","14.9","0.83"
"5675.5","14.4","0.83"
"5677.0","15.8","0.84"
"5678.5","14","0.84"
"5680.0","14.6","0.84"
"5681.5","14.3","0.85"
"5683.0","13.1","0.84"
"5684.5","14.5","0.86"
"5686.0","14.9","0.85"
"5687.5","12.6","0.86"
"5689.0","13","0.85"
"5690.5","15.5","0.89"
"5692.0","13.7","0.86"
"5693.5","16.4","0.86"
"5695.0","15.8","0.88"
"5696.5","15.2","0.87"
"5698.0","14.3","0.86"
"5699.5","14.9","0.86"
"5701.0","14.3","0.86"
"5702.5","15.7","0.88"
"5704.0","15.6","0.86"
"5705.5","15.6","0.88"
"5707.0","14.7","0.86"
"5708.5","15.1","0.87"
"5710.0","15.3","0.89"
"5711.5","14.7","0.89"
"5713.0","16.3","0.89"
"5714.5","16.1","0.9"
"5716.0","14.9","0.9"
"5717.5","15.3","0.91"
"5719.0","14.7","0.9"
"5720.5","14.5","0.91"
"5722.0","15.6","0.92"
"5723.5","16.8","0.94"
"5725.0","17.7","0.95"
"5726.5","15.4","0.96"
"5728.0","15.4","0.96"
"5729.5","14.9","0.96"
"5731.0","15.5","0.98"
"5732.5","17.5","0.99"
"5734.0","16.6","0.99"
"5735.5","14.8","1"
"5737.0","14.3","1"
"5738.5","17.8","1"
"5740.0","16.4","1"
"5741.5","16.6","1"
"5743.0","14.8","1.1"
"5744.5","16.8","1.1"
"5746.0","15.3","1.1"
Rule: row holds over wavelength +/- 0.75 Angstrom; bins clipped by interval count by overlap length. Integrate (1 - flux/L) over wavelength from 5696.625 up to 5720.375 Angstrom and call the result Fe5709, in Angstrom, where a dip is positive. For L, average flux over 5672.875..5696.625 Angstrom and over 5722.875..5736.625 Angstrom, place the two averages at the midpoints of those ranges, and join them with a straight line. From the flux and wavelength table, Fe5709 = 0.2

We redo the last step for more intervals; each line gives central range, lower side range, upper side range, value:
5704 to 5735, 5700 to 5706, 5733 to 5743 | 0.0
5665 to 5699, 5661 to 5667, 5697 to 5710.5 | 0.5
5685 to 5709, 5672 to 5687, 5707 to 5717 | 0.1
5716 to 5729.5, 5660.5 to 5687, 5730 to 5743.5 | 0.0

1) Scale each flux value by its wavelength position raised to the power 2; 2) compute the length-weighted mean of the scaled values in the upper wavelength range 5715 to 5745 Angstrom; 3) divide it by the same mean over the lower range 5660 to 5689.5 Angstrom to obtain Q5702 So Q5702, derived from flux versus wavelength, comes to 1.2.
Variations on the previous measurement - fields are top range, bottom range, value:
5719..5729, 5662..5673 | 1.21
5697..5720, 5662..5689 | 1.11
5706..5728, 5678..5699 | 1.09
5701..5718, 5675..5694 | 1.08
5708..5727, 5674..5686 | 1.09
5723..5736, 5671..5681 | 1.15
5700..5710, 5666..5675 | 1.15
